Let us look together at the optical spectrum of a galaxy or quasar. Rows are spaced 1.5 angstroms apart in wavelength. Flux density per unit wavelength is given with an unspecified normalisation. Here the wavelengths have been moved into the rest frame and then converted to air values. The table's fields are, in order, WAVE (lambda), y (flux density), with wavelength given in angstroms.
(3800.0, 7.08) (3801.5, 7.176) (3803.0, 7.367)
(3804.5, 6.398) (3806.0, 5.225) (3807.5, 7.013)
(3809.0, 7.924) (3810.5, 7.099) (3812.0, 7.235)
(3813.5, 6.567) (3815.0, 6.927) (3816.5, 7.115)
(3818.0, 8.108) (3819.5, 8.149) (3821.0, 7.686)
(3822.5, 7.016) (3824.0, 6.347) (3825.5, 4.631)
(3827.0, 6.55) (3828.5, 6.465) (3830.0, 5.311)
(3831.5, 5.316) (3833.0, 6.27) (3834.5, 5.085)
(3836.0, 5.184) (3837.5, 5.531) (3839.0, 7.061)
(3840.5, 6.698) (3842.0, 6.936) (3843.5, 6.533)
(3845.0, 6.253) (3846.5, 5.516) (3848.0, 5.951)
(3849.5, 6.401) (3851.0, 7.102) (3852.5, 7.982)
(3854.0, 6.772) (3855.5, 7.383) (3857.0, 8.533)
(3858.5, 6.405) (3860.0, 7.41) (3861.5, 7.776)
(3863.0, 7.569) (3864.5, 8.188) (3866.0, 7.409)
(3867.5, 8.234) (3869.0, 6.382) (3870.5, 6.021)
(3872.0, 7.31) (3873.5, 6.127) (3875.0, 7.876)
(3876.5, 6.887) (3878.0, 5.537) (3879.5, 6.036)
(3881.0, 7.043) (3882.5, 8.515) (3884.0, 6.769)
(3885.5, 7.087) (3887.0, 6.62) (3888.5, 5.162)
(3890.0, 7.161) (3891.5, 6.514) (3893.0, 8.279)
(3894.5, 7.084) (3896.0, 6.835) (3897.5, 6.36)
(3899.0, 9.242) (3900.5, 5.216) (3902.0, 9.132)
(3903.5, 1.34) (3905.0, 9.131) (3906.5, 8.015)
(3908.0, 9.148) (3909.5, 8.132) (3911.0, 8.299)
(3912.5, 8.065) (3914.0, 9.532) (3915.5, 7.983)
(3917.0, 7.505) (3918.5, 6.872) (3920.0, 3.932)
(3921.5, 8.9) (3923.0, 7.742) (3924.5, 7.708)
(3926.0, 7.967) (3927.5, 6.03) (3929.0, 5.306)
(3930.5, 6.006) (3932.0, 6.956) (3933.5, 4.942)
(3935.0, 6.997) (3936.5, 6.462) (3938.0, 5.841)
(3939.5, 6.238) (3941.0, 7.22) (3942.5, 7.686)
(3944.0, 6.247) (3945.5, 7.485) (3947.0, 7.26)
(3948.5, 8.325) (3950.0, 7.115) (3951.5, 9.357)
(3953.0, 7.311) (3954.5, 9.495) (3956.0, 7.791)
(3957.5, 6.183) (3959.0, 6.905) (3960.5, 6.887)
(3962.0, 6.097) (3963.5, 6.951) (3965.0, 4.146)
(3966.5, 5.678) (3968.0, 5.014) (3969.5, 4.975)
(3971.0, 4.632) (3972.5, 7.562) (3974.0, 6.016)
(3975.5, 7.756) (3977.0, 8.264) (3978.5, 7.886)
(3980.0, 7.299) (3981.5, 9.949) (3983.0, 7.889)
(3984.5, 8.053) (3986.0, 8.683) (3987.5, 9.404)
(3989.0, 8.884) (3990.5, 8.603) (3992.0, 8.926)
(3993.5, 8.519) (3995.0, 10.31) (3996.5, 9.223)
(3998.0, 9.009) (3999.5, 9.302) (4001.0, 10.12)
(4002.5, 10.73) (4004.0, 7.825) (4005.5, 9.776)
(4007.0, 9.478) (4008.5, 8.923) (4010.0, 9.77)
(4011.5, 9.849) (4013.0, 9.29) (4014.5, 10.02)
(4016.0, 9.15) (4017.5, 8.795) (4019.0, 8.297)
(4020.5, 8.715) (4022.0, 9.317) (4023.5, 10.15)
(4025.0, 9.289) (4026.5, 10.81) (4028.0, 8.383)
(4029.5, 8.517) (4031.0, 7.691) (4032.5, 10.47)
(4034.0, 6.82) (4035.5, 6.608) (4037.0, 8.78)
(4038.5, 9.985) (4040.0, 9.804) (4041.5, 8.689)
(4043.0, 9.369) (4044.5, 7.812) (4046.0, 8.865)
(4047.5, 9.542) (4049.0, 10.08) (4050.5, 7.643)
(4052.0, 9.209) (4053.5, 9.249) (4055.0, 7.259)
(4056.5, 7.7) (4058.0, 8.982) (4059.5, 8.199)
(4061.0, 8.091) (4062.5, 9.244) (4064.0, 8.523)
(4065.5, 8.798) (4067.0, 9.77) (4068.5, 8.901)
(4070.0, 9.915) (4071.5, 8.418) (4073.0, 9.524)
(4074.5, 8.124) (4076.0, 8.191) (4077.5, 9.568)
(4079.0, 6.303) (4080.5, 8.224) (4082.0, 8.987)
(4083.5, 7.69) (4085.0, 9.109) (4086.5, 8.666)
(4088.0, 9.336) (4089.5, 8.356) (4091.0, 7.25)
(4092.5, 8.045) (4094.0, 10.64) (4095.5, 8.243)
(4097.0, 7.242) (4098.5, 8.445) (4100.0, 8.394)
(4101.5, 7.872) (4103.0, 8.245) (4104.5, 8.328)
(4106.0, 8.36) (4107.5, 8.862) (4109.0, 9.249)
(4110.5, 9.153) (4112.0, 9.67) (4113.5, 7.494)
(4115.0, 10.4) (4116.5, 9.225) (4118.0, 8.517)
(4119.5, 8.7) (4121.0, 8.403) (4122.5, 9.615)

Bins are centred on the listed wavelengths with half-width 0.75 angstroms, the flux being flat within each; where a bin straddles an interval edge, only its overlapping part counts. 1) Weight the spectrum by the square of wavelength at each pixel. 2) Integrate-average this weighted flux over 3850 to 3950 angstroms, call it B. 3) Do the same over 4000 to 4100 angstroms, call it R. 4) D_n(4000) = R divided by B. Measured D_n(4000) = 1.3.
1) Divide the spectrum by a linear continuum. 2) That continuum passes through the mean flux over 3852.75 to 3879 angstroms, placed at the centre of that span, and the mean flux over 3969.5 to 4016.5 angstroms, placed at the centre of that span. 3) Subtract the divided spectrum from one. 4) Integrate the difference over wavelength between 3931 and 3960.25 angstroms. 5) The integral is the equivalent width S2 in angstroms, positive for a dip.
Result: 3.6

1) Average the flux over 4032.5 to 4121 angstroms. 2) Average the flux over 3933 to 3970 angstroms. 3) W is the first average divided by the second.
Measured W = 1.3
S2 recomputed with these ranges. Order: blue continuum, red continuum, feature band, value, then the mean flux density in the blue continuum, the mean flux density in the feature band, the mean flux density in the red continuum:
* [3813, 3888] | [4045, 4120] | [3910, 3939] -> 1.40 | 6.77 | 7.01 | 8.65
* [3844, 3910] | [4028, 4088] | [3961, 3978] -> 3.74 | 7.04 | 6.14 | 8.65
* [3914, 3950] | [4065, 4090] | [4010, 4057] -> -4.48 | 6.91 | 8.93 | 8.7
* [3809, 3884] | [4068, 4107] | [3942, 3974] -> 3.28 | 6.8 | 6.79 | 8.48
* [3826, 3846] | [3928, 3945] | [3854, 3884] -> -4.90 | 6.07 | 7.17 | 6.37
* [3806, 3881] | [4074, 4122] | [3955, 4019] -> -2.71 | 6.76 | 8.12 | 8.55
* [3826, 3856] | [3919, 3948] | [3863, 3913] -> -4.84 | 6.29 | 7.13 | 6.7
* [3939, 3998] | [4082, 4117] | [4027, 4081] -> -2.76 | 7.52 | 8.66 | 8.62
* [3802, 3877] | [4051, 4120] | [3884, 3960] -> 2.48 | 6.79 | 7.16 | 8.62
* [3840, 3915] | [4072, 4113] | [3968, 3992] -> 0.36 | 7.12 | 7.68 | 8.51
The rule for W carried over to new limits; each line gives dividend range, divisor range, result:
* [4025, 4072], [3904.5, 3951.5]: 1.21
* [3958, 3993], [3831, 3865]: 1.08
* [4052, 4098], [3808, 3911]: 1.24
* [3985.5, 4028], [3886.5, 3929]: 1.28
